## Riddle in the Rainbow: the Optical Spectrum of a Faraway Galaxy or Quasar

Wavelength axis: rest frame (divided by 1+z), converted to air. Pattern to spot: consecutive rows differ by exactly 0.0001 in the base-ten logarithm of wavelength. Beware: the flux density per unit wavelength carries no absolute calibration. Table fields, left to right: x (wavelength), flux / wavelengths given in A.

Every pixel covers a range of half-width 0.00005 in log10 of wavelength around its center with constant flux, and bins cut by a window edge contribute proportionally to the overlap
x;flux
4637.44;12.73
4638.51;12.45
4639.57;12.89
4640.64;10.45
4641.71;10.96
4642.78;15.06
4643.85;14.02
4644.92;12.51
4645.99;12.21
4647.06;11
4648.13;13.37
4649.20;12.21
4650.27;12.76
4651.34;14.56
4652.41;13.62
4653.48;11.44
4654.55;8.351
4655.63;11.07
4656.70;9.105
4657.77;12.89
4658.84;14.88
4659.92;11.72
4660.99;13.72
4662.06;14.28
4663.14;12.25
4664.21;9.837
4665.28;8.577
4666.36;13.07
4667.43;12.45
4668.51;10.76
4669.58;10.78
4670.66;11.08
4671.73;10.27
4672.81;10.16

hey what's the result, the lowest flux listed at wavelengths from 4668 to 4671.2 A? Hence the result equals 10.76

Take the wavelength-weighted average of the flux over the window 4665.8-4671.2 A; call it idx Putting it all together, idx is 11.6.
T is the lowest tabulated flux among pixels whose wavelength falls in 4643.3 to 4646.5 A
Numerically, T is 12.21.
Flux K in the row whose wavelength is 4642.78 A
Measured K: 15.06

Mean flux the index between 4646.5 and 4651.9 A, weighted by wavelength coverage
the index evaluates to 12.8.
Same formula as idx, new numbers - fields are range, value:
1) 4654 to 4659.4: 11.2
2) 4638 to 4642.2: 11.7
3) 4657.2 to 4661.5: 13.3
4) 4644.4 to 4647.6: 11.9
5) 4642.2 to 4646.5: 13.4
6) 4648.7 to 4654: 12.9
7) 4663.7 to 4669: 10.9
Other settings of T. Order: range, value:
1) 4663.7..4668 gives 8.577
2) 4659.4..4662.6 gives 11.72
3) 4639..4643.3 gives 10.45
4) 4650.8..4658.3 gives 8.351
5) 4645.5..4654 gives 11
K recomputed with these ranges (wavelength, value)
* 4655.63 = 11.07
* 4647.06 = 11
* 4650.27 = 12.76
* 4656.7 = 9.105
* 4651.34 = 14.56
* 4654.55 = 8.351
